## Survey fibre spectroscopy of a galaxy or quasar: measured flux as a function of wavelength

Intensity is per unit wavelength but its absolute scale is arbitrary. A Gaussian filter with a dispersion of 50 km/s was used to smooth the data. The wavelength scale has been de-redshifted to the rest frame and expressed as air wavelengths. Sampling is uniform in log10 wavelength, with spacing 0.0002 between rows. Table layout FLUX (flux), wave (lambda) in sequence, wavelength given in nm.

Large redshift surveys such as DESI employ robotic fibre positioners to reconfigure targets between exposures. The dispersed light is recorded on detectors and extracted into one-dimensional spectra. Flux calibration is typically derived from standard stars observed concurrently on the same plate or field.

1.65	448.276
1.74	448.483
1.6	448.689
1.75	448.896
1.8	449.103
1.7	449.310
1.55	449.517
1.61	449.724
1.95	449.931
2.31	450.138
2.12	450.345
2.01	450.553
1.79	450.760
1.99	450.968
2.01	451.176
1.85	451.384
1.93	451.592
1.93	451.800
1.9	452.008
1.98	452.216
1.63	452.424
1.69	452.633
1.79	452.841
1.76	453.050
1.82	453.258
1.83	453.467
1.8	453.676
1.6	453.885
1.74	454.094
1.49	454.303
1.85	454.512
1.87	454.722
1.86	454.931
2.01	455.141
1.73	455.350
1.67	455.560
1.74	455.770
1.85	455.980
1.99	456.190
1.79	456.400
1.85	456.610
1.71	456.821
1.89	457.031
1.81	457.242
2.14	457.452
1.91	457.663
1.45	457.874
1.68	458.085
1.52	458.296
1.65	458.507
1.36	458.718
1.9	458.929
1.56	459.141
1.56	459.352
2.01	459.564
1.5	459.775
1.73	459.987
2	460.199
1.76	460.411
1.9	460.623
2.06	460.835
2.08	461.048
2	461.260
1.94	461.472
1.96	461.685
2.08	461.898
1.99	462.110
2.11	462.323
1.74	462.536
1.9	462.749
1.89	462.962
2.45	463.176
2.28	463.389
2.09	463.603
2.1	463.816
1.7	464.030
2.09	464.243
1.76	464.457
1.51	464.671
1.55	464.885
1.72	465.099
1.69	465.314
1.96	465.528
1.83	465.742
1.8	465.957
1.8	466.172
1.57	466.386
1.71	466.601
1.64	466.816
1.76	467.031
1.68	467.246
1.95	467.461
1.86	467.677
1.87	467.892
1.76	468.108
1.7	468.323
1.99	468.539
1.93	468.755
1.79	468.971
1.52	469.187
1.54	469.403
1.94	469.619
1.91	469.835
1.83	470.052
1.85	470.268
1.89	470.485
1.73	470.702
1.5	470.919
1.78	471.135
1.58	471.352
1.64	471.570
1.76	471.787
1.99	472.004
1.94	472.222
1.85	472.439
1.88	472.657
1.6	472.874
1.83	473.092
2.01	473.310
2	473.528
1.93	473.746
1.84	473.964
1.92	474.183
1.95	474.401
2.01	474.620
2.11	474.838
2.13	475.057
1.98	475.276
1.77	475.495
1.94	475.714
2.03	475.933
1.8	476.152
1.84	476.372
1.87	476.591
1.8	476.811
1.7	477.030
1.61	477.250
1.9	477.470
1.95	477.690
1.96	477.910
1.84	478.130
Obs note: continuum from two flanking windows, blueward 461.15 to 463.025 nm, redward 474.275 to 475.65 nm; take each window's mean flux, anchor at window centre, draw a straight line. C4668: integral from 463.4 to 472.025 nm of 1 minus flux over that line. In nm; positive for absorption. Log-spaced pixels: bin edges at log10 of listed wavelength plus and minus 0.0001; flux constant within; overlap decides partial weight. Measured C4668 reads 0.819 nm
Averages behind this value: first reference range 1.96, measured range 1.79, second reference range 1.99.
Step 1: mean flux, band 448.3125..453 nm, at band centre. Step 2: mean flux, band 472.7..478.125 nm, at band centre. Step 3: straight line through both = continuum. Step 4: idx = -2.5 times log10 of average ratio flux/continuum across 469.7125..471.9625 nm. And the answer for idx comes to 0.08 mag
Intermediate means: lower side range 1.84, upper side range 1.89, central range 1.76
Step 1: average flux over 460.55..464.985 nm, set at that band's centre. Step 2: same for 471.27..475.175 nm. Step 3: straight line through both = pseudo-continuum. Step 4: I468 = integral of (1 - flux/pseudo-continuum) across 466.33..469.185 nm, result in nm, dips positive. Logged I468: 0.22 nm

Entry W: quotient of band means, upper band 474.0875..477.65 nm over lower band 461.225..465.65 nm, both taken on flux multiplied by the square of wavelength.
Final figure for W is 1.04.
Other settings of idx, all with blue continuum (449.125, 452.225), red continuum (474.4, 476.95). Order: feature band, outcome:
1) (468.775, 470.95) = 0.09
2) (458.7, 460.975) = 0.08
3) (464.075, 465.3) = 0.12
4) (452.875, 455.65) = 0.08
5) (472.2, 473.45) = 0.05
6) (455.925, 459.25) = 0.09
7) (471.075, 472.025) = 0.12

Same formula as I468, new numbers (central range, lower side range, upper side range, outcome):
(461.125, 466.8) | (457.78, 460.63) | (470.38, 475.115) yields -0.492 nm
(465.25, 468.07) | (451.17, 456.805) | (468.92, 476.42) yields 0.085 nm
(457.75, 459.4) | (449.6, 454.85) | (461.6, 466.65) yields 0.247 nm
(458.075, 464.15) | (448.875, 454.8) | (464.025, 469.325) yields -0.321 nm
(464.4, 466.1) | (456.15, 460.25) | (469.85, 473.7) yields 0.047 nm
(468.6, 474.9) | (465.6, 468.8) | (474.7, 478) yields 0.043 nm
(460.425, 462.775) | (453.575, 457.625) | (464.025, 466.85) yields -0.270 nm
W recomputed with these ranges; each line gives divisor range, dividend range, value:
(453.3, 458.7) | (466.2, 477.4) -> 1.10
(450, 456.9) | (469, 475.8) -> 1.08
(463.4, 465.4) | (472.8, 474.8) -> 1.09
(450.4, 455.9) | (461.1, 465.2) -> 1.11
